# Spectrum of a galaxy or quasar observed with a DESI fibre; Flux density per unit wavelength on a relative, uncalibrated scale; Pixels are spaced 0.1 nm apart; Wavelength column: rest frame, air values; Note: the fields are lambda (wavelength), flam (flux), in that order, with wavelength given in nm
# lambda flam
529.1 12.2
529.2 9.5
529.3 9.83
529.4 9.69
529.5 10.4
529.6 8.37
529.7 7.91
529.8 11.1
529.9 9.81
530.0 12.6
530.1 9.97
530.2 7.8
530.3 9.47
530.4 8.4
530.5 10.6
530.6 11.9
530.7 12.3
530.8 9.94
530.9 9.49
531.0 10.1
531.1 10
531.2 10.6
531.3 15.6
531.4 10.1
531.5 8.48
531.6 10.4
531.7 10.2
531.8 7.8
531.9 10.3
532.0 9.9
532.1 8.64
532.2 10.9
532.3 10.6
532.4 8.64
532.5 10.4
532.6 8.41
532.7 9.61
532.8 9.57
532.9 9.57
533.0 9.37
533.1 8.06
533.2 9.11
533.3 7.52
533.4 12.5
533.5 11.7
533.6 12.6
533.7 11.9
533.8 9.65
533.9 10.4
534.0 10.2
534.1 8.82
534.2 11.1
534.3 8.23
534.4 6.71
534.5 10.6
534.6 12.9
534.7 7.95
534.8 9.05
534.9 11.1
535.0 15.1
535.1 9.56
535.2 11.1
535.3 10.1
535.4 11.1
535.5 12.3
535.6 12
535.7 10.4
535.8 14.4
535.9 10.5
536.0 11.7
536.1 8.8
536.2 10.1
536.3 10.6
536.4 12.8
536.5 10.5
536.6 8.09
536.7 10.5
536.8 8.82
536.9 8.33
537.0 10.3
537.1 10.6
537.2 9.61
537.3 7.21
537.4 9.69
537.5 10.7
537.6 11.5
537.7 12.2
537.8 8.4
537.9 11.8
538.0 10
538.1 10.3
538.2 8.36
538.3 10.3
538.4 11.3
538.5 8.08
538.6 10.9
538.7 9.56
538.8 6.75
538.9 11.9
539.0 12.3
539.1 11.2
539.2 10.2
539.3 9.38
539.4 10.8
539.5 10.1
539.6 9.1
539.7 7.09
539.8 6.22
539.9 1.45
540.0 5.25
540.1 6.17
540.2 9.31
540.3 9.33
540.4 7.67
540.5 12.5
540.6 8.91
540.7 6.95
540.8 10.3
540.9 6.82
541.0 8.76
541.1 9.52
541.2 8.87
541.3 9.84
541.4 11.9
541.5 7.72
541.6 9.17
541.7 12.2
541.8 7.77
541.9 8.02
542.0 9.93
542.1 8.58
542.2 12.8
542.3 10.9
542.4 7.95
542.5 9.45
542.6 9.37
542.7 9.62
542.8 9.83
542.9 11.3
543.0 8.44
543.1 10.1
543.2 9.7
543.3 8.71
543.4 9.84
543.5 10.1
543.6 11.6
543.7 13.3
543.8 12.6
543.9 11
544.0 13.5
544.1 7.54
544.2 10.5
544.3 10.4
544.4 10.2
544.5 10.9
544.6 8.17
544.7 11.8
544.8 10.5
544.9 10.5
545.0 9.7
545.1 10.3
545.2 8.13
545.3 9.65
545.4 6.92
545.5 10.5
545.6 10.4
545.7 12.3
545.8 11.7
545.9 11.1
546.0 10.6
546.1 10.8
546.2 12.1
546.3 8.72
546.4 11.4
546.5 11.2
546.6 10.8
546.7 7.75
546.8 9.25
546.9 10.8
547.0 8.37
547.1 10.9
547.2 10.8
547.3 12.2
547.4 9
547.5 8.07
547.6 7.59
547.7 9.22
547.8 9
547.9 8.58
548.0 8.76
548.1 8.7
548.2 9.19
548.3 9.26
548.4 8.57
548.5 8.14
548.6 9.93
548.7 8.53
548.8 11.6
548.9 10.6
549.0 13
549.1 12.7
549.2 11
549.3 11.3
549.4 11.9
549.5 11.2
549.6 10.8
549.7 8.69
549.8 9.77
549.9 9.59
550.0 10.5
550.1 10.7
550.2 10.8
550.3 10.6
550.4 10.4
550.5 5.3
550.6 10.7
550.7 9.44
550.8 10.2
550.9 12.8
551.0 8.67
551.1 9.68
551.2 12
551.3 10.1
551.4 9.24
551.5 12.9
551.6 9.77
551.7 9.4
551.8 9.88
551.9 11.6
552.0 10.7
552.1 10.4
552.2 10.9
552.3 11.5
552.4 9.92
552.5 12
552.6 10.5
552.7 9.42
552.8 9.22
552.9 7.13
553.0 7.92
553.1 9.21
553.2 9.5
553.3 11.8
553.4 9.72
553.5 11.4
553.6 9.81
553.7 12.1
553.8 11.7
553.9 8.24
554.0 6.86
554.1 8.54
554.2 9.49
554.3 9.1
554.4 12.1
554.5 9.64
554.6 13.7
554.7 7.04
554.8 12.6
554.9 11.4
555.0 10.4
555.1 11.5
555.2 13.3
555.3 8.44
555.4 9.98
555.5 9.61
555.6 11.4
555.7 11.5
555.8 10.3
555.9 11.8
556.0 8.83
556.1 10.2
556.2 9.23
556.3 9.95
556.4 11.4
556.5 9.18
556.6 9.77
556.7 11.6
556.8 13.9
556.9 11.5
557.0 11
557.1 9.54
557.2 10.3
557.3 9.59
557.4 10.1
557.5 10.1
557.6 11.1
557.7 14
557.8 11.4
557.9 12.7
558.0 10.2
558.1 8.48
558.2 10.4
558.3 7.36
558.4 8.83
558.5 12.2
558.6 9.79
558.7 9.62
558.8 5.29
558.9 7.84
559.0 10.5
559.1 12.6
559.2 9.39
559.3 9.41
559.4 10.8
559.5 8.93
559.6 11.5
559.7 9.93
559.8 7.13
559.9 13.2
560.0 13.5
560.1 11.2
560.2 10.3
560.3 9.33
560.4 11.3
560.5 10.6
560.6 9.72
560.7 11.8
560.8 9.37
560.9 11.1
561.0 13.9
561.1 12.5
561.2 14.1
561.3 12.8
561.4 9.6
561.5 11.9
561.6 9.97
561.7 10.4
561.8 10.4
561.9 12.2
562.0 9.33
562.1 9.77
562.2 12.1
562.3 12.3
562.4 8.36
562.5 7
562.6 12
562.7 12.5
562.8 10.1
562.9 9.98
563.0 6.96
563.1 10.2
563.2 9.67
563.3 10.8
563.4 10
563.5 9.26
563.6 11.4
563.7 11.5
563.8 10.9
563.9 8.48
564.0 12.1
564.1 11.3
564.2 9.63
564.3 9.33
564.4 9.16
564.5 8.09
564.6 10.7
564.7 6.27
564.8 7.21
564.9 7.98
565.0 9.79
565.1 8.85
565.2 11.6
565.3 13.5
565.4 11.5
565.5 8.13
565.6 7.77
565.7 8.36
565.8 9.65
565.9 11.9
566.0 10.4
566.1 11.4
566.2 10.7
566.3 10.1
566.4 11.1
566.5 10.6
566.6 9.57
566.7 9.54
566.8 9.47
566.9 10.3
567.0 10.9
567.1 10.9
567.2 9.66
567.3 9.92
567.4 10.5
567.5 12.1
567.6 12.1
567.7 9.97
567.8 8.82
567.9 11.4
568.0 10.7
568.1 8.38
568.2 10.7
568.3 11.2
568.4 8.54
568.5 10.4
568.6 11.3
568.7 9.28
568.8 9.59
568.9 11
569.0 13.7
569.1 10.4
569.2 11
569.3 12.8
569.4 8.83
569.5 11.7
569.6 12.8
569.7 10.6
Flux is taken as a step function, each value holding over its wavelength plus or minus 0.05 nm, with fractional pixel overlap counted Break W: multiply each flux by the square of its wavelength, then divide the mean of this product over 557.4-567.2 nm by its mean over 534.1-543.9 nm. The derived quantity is 1.14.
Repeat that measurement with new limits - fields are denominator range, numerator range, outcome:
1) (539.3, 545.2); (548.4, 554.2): 1.11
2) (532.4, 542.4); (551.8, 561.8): 1.15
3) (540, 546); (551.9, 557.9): 1.11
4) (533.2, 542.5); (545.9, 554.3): 1.07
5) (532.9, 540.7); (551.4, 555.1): 1.10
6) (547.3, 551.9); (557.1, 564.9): 1.07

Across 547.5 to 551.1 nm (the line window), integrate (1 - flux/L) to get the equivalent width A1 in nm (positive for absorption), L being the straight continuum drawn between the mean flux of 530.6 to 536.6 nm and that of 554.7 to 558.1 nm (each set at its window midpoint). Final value 0.246 nm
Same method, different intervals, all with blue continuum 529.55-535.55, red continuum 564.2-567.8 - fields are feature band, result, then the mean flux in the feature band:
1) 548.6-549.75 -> -0.107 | 11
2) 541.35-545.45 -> 0.025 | 10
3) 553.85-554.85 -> 0.028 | 9.73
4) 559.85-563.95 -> -0.329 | 10.8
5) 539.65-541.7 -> 0.367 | 8.29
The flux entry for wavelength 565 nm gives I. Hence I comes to 9.79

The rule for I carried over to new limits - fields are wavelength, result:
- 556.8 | 13.9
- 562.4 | 8.36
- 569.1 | 10.4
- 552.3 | 11.5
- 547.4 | 9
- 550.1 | 10.7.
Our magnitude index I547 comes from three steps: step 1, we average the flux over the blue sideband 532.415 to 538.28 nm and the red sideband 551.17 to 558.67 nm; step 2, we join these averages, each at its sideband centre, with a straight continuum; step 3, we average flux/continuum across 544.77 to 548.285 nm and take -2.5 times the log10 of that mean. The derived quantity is 0.05 mag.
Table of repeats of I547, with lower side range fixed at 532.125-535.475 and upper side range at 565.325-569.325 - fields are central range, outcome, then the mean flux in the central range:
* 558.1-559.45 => 0.091 mag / 9.5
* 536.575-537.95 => 0.031 mag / 9.87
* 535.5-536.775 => -0.076 mag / 10.9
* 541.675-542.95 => 0.046 mag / 9.78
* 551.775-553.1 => 0.024 mag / 10.1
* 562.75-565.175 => 0.085 mag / 9.59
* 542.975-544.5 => -0.035 mag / 10.5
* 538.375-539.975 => 0.127 mag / 9.05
